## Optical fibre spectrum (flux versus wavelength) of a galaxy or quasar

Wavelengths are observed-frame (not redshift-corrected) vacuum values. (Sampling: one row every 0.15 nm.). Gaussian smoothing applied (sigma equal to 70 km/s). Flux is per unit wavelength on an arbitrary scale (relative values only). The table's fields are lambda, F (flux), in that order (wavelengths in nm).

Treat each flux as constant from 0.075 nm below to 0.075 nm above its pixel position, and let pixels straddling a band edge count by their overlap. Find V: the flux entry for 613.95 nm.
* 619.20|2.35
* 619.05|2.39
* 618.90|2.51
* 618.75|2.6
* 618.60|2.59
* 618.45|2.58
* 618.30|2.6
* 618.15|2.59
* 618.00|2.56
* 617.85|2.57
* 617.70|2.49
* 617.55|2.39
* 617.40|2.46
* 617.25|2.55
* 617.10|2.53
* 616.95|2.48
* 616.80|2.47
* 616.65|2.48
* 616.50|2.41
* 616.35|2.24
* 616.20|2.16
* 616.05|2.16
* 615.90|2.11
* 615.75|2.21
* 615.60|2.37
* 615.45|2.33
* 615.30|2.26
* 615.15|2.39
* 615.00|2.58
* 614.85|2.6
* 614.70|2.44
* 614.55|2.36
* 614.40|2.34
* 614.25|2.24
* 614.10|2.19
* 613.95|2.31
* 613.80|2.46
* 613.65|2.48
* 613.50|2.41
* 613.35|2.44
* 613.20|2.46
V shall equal 2.31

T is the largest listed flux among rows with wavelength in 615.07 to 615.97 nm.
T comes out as 2.39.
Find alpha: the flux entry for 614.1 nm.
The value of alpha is 2.19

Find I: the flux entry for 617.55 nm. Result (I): 2.39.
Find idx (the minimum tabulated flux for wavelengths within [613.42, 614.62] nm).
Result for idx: 2.19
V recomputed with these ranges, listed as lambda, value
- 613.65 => 2.48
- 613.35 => 2.44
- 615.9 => 2.11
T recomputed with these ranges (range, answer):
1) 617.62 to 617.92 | 2.57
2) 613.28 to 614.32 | 2.48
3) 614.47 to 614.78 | 2.44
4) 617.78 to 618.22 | 2.59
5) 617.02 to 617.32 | 2.55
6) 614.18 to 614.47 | 2.34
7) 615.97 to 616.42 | 2.24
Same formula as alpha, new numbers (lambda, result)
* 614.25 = 2.24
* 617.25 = 2.55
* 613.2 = 2.46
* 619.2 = 2.35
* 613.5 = 2.41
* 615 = 2.58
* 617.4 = 2.46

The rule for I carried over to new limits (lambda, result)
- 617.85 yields 2.57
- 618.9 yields 2.51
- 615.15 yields 2.39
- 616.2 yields 2.16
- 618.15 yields 2.59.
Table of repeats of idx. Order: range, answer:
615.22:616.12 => 2.11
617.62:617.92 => 2.49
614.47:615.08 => 2.36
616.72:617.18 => 2.47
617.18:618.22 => 2.39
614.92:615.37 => 2.26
